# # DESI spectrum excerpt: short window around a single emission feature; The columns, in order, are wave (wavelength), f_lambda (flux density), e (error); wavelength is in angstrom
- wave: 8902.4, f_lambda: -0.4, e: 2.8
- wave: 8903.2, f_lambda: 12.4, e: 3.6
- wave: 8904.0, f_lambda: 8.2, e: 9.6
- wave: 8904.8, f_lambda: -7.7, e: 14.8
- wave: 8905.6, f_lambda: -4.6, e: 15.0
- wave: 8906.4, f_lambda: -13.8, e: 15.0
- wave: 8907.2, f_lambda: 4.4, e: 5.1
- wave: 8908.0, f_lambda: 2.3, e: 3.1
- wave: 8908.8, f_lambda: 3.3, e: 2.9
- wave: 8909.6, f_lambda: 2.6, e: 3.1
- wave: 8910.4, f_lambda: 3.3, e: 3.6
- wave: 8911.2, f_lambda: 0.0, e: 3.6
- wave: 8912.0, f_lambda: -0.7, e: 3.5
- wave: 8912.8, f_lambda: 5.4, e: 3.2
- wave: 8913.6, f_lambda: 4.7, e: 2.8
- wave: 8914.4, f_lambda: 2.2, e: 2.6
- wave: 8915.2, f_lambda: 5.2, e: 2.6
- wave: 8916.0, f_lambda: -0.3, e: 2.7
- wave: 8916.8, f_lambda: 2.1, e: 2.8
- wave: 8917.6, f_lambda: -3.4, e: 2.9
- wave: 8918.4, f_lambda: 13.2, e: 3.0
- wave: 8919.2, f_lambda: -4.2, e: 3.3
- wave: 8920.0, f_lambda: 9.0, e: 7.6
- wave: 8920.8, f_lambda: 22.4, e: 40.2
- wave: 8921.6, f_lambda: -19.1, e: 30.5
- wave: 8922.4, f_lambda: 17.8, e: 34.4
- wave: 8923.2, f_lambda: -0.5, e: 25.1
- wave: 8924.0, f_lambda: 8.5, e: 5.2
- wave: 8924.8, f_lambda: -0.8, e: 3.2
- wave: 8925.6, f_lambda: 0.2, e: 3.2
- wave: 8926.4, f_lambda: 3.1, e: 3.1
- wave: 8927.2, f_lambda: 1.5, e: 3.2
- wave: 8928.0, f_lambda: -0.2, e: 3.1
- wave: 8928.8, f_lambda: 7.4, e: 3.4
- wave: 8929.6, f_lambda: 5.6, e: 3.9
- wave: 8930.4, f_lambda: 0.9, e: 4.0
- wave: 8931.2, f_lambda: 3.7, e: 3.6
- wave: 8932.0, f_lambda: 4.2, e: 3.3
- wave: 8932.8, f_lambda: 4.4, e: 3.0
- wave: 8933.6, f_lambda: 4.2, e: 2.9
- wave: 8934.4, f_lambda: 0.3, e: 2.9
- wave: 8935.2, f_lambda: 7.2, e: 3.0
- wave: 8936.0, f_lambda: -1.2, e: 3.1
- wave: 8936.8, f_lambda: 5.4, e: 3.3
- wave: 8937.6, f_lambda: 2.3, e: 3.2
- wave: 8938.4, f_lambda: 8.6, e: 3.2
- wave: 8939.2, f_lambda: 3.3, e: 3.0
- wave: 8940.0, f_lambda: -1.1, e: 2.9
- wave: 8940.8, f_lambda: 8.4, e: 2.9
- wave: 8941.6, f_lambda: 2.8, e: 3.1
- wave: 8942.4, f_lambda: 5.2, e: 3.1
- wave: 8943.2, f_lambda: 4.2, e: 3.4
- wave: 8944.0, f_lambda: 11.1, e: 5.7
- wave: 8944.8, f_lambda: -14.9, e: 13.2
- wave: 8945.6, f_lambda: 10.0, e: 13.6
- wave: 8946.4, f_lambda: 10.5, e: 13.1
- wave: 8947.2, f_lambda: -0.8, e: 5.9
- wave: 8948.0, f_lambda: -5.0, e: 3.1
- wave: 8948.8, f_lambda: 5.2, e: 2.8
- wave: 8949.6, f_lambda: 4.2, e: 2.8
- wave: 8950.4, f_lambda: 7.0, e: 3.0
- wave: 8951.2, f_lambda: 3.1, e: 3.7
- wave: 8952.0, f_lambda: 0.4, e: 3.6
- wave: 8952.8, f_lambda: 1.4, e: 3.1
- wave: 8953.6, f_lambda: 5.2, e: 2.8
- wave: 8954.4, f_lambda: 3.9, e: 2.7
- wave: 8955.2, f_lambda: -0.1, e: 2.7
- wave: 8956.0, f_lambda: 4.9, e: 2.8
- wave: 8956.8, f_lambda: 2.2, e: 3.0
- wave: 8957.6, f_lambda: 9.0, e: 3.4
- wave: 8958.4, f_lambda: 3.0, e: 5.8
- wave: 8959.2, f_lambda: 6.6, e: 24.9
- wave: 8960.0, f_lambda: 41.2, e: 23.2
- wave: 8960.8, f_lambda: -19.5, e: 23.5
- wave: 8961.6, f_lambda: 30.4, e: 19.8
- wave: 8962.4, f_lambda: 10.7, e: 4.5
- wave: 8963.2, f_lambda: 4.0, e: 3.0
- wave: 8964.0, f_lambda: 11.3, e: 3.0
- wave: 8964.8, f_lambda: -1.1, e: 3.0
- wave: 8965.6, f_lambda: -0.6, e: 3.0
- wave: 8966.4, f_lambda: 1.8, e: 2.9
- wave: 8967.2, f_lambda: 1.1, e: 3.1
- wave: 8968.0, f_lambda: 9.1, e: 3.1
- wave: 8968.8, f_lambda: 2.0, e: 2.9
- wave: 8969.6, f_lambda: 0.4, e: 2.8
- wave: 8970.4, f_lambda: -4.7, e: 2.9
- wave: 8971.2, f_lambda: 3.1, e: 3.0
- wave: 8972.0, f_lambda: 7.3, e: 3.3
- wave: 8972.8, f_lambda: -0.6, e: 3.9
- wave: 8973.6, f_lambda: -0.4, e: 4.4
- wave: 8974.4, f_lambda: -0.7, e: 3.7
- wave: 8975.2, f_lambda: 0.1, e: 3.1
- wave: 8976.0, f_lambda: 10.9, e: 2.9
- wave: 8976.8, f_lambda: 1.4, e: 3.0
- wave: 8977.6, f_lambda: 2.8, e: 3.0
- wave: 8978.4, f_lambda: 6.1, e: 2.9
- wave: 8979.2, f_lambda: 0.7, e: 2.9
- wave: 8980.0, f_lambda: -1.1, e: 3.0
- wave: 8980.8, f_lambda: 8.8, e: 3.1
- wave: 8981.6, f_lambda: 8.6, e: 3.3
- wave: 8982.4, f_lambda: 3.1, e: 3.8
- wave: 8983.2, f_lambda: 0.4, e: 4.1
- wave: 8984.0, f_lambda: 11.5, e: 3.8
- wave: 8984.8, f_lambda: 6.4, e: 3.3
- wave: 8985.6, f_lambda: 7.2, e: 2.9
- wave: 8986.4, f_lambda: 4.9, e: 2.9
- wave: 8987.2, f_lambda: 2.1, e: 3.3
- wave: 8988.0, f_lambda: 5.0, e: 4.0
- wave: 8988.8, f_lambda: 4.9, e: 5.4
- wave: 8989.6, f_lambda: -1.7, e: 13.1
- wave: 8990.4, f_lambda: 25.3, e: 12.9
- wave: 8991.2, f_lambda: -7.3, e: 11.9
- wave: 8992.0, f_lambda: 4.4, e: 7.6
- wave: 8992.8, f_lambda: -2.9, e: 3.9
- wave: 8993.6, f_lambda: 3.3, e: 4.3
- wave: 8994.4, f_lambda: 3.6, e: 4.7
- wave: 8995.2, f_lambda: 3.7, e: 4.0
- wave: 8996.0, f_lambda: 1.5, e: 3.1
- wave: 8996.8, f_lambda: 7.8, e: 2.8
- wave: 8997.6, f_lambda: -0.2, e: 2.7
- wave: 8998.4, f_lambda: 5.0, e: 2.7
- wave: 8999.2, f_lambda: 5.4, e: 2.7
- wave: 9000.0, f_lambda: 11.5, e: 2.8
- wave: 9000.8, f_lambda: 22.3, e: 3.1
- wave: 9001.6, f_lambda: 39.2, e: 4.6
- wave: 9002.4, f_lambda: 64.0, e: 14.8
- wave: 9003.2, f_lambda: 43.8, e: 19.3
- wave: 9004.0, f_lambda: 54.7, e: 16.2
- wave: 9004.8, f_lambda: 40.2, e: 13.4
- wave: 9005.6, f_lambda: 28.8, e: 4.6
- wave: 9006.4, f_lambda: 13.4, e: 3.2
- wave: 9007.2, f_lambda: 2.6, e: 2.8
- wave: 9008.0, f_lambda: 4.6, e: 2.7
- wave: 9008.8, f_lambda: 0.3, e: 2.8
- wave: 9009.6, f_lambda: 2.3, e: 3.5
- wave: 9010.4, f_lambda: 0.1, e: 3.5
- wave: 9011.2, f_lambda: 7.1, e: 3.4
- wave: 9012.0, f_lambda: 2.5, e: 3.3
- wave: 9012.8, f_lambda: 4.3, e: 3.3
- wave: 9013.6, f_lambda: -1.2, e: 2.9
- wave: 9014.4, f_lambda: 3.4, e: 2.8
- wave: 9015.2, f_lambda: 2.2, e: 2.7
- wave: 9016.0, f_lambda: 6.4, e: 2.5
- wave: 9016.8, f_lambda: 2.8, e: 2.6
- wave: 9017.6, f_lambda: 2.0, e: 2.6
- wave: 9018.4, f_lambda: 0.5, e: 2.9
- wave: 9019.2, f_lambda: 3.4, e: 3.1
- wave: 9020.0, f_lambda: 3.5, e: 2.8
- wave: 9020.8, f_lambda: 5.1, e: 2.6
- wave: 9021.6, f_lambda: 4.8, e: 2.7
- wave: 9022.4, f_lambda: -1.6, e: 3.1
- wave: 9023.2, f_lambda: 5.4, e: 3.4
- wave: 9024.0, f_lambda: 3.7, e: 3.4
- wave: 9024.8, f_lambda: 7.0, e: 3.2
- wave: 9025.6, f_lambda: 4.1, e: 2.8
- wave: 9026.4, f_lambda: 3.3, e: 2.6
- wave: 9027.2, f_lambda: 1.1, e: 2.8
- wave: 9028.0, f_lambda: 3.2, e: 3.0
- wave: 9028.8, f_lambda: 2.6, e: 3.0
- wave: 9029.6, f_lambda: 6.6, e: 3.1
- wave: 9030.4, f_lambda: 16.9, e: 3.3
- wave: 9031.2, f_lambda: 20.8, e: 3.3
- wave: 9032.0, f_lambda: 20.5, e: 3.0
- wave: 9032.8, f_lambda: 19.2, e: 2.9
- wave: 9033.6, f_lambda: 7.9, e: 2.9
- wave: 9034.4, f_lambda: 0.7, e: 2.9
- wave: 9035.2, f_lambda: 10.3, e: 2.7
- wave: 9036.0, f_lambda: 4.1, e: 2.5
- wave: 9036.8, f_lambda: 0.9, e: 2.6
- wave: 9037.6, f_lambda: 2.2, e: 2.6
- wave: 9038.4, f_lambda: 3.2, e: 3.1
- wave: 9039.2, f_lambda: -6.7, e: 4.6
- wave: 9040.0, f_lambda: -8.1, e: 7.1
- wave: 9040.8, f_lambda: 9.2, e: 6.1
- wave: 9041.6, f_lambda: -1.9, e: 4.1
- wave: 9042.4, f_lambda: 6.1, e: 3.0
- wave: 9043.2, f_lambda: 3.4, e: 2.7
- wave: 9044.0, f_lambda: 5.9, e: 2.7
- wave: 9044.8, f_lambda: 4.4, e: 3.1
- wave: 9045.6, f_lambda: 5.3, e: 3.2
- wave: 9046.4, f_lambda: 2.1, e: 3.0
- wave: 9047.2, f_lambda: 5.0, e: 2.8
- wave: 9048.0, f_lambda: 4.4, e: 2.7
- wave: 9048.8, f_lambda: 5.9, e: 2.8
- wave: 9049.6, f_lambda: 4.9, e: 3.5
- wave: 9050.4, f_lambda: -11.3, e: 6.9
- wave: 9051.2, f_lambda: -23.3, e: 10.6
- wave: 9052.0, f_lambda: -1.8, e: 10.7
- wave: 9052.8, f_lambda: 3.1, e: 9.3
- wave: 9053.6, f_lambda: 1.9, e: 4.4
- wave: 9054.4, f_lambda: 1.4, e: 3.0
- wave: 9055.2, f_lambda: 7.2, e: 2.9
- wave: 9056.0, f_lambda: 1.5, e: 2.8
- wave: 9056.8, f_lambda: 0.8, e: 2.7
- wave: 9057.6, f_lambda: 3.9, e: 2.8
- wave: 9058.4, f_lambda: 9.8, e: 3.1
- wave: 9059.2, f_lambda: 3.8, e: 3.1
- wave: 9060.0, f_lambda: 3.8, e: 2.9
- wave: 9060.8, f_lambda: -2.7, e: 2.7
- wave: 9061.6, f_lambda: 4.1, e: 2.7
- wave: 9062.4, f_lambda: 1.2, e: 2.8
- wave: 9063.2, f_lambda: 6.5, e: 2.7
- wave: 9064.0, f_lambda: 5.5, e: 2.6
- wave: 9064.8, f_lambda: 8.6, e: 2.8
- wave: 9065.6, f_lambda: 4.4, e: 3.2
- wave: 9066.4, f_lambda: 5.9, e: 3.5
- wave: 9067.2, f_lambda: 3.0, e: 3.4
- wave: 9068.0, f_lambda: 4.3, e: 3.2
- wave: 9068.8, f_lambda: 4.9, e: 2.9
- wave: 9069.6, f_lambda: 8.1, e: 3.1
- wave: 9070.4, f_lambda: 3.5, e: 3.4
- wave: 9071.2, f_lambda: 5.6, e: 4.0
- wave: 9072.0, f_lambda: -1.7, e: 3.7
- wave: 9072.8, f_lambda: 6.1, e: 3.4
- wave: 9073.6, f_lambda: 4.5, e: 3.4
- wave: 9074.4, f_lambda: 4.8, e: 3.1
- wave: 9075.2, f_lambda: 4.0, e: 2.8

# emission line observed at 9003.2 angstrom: Halpha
